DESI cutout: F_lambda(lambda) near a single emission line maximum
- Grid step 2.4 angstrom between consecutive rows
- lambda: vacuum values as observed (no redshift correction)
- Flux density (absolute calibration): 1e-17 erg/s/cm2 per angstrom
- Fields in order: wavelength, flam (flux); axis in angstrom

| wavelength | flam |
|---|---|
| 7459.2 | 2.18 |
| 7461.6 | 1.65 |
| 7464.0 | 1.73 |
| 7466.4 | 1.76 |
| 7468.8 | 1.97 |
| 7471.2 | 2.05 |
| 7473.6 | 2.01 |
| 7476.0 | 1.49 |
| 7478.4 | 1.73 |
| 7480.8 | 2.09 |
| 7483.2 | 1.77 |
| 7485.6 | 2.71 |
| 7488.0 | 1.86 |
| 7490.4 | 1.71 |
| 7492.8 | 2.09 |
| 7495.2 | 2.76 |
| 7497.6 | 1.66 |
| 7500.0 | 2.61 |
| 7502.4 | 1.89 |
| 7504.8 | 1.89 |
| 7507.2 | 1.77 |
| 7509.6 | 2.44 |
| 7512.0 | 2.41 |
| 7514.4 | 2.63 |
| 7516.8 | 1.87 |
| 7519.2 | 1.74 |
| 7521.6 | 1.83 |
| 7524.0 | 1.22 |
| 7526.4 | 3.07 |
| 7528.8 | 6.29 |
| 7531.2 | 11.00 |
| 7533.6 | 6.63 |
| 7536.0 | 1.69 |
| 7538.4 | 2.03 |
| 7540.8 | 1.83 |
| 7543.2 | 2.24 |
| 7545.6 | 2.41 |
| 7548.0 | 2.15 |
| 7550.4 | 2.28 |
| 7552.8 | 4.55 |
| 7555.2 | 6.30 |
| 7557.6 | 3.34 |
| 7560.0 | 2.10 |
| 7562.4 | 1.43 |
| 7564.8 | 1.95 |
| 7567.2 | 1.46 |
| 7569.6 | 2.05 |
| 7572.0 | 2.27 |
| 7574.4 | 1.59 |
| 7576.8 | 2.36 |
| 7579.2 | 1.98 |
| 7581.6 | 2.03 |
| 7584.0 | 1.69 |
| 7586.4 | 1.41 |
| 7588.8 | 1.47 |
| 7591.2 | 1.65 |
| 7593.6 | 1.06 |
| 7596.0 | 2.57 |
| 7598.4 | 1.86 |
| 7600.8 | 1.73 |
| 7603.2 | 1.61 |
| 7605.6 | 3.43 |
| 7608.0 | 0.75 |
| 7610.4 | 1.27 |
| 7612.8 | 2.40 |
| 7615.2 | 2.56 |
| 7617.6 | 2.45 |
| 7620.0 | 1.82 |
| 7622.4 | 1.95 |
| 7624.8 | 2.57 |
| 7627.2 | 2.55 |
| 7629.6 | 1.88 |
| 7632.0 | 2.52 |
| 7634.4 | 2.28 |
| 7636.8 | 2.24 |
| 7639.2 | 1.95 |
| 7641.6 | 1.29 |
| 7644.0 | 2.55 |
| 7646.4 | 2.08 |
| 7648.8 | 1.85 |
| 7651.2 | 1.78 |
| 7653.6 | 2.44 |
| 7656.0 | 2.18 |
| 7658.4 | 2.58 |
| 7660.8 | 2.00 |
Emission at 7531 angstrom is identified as H-alpha 6563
